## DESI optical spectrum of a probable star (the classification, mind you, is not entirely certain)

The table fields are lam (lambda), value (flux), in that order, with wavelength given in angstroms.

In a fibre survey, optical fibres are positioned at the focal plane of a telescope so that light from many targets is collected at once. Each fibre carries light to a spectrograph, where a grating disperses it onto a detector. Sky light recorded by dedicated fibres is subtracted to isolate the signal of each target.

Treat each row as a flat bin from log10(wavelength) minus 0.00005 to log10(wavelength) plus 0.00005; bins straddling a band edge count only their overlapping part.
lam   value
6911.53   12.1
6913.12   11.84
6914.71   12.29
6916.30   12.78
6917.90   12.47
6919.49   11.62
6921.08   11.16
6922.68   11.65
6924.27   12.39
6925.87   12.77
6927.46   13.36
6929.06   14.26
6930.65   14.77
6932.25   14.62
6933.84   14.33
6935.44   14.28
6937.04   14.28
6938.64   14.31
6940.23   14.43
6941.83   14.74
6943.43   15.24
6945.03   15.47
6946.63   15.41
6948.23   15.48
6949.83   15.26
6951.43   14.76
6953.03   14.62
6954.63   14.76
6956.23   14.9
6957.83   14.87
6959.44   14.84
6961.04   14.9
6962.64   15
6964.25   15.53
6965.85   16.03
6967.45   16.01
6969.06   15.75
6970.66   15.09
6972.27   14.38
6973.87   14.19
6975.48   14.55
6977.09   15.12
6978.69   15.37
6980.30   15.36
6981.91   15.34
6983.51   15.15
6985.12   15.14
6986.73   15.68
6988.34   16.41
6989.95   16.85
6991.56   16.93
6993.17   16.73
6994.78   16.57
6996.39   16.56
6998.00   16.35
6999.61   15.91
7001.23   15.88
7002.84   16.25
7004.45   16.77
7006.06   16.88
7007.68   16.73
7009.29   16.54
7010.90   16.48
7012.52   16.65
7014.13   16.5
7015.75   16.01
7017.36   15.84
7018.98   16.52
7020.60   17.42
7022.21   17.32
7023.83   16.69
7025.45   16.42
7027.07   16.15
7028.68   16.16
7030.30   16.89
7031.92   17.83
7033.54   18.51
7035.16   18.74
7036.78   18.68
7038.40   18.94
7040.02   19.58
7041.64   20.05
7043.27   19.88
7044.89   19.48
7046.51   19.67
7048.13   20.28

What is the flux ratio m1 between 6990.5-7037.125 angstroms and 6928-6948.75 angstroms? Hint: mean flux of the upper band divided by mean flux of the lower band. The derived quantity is 1.14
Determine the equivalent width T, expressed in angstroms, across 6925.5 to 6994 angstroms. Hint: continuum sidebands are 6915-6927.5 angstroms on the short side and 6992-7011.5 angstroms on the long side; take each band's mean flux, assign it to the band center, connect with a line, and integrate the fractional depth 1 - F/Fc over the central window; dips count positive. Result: -4.1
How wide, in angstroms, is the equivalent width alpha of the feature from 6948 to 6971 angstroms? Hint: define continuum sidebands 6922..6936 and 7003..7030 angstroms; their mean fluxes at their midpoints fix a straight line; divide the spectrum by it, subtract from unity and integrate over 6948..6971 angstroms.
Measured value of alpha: -0.8 angstroms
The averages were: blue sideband 13.6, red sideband 16.6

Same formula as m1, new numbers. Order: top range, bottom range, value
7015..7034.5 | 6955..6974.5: 1.11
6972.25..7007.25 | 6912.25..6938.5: 1.21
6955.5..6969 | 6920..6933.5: 1.16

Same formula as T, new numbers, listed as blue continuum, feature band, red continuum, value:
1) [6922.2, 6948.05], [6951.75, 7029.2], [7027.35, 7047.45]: 3.4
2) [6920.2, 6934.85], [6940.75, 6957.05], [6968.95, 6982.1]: -1.2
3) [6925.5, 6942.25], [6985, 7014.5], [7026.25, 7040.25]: 0.4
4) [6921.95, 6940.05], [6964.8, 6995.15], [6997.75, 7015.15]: -0.2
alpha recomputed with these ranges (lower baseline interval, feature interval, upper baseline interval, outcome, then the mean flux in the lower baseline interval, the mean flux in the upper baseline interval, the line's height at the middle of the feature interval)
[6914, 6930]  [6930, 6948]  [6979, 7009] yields -1.8 angstroms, 12.5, 16.2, 13.4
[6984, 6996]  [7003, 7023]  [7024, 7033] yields -0.1 angstroms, 16.3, 16.7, 16.6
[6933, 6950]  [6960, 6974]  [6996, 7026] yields 0.2 angstroms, 14.8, 16.5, 15.4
